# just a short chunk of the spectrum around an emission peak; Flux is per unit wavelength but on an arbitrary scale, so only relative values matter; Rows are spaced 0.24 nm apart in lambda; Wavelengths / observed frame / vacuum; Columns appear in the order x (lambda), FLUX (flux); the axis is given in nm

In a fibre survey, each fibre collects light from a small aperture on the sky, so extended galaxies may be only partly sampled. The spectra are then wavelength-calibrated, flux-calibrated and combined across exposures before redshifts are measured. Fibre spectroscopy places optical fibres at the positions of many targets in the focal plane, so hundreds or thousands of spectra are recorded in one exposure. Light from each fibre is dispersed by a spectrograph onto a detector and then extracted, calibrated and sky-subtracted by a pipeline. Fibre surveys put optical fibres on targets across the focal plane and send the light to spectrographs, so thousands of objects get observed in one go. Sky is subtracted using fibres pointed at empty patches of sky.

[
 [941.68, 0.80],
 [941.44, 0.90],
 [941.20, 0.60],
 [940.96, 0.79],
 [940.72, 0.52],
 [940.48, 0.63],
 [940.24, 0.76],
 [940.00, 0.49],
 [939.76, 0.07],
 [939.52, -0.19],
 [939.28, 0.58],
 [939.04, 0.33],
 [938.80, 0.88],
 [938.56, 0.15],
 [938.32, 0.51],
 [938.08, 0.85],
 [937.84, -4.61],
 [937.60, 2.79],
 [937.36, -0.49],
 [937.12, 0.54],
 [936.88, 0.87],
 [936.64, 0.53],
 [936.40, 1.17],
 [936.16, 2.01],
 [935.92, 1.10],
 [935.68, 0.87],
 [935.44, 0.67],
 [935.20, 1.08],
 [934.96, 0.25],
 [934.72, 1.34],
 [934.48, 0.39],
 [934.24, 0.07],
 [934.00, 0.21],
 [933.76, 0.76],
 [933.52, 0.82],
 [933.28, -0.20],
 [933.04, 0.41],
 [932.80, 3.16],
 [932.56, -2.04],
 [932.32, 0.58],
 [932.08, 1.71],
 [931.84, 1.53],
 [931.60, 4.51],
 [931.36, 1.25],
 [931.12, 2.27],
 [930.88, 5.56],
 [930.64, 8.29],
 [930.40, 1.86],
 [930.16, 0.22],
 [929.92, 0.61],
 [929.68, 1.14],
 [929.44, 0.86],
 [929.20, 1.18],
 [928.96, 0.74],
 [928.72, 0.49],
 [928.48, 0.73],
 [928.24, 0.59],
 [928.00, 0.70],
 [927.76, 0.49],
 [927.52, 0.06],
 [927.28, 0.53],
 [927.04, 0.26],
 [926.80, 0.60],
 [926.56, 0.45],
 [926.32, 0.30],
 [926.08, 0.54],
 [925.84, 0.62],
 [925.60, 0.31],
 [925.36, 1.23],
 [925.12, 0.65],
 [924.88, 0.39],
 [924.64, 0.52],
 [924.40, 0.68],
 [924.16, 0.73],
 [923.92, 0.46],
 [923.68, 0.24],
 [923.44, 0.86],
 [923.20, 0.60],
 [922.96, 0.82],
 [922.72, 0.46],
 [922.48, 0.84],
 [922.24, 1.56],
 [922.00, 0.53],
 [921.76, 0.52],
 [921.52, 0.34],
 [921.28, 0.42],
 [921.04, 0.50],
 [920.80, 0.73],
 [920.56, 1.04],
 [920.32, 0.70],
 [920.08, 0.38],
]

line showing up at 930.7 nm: H-alpha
